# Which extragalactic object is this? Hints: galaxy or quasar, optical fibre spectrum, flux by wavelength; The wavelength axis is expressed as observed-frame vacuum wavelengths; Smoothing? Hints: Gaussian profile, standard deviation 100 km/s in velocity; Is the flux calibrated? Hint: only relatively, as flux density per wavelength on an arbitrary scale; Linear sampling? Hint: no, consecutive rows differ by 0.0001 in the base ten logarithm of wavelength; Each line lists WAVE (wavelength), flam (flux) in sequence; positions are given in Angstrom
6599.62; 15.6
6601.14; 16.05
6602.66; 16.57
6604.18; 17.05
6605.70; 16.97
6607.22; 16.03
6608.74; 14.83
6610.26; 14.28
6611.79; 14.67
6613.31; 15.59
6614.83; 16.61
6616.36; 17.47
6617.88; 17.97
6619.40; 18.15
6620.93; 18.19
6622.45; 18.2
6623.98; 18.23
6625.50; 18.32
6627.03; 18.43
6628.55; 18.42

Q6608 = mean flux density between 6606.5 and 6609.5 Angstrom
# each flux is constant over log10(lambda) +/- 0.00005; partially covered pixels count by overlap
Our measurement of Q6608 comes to 15.4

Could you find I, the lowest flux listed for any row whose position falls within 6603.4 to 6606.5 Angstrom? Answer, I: 16.97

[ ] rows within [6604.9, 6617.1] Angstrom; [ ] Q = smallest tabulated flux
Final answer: 14.28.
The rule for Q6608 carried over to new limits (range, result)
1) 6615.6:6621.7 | 18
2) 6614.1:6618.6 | 17.3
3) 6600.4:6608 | 16.5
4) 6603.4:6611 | 15.9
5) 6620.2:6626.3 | 18.2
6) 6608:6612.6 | 14.6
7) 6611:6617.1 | 16.1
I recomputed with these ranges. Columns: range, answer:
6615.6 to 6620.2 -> 17.47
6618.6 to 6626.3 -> 18.15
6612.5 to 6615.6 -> 15.59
